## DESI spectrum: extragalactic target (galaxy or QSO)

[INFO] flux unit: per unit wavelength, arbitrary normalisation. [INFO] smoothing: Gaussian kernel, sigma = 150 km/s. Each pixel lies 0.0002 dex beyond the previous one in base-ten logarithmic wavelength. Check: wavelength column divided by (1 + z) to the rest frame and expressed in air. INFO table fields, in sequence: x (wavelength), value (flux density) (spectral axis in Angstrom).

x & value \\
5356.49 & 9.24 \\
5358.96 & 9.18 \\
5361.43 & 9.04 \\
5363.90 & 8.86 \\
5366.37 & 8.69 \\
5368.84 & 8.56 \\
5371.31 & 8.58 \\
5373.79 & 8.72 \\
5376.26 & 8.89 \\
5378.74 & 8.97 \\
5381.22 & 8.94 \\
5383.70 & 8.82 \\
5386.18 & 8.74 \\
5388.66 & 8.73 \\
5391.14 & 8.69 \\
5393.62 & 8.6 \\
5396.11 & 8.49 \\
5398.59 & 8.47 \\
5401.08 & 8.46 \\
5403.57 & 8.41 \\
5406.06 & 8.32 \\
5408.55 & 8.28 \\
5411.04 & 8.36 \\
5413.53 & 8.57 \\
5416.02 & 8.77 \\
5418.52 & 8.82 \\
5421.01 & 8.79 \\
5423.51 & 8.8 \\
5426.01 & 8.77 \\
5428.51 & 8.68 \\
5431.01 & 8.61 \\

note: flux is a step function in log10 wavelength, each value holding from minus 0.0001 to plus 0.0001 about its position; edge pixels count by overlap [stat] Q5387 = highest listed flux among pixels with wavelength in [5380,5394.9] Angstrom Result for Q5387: 8.94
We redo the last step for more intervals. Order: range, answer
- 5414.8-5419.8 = 8.82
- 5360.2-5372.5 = 9.04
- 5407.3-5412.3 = 8.36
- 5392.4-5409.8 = 8.6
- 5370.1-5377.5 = 8.89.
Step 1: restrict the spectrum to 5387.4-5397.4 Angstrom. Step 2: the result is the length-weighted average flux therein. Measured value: 8.63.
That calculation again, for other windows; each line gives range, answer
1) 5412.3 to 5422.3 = 8.74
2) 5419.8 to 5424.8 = 8.79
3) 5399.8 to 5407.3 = 8.39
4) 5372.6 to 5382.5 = 8.88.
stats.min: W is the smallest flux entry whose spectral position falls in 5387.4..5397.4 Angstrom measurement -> 8.49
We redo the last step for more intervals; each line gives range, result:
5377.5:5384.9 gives 8.82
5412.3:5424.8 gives 8.57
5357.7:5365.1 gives 8.86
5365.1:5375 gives 8.56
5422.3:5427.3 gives 8.77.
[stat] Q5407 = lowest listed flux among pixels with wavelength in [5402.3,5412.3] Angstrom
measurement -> 8.28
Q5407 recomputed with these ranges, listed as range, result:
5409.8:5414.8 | 8.36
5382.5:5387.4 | 8.74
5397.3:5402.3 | 8.46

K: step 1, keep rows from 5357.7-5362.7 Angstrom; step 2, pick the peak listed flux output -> 9.18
